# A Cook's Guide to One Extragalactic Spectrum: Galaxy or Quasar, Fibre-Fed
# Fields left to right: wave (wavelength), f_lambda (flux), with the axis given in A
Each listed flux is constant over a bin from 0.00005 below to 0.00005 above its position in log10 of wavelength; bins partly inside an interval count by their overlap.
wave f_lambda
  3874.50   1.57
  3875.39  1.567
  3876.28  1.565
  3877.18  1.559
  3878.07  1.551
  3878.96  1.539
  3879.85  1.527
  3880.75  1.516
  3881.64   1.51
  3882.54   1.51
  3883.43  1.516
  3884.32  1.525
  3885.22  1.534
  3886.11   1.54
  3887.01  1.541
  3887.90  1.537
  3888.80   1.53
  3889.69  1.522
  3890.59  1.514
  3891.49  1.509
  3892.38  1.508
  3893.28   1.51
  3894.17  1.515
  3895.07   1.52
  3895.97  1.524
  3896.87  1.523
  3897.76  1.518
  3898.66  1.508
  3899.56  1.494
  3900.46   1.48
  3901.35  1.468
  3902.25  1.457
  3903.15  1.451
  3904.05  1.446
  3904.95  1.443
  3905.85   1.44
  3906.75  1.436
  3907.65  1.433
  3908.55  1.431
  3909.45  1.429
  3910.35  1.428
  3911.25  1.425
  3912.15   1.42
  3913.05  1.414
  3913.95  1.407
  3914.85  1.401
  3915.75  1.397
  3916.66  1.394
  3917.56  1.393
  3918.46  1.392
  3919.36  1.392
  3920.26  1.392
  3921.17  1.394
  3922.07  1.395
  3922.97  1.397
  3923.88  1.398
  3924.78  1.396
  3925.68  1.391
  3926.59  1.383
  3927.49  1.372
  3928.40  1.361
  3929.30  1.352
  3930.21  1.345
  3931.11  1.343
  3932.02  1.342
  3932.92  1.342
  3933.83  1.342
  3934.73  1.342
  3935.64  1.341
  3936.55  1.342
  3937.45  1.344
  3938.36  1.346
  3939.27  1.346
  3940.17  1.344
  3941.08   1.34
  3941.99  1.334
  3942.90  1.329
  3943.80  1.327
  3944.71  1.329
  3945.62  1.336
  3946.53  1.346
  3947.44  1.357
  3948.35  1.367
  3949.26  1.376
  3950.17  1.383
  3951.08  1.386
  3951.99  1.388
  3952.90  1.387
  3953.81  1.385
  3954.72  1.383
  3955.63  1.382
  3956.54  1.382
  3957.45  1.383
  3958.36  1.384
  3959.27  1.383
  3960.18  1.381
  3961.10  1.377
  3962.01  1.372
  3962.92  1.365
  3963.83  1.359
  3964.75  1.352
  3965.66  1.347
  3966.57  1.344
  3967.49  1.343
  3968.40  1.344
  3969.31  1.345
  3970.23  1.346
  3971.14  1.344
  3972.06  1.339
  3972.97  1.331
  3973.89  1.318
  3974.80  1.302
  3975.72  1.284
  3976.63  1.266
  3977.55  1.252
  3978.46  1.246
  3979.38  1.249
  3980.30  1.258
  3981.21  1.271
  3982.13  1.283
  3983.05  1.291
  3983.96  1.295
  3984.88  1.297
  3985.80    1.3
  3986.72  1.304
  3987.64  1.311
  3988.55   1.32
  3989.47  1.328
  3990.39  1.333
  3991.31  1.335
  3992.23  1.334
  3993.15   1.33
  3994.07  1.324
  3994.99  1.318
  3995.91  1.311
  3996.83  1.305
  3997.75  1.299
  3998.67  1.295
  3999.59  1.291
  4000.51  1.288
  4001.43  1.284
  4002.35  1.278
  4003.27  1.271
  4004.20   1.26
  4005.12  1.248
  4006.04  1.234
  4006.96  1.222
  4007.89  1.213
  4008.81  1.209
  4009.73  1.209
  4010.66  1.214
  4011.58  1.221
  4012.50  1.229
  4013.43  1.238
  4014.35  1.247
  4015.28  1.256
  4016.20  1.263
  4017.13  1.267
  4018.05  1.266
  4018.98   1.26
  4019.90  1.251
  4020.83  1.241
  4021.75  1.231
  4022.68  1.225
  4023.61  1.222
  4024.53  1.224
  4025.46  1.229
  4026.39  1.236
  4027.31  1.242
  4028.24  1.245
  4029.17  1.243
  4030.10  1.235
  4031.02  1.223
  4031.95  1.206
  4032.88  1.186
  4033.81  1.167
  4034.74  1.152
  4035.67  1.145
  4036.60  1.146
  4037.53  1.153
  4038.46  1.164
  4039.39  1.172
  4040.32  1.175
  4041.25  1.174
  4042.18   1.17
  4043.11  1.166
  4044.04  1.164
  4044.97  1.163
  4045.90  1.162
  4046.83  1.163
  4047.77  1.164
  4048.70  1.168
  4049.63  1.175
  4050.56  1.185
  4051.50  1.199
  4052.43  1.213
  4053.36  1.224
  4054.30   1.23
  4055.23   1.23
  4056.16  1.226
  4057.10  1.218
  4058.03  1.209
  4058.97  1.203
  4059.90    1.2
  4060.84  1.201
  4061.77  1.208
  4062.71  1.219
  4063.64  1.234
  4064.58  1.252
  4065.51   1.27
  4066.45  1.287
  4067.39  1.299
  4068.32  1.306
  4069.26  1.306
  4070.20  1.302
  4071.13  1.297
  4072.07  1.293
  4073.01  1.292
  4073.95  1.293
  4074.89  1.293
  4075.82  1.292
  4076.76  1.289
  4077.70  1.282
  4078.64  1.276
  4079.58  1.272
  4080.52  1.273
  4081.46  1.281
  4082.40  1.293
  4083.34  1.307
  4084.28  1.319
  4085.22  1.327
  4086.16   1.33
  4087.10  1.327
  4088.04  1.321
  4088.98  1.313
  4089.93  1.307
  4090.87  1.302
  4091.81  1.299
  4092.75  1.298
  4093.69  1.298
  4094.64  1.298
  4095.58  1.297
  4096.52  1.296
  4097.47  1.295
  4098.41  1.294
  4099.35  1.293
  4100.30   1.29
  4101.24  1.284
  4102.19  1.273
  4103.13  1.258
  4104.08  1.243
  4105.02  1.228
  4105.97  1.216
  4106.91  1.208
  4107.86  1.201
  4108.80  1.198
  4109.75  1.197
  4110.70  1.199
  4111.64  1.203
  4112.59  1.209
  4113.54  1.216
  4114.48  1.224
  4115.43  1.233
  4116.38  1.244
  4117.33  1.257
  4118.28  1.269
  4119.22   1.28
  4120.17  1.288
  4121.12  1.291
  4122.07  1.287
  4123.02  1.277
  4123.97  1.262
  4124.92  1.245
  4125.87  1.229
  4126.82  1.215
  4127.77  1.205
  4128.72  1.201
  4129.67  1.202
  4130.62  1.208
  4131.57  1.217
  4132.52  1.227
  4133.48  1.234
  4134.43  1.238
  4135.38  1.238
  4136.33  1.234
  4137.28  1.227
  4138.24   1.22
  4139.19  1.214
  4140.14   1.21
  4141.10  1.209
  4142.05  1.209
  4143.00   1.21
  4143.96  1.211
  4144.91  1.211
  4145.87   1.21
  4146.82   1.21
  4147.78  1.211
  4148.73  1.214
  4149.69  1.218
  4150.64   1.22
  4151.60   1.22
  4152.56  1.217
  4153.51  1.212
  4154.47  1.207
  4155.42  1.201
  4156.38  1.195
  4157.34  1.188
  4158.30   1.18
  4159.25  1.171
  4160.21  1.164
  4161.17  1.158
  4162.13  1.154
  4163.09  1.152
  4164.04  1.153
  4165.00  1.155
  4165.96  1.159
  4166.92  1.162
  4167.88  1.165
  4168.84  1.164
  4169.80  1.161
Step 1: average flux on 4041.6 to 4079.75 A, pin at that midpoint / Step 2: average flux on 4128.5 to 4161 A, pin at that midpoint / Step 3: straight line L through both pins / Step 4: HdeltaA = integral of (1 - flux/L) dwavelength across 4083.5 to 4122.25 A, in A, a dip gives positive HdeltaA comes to -1.48 A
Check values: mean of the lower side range 1.23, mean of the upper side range 1.21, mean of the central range 1.27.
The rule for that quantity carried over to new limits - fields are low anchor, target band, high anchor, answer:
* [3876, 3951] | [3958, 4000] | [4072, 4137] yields 1.62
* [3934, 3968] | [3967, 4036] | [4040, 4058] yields 0.18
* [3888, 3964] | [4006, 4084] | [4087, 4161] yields 4.49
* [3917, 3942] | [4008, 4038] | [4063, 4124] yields 2.11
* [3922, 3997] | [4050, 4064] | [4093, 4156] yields 0.72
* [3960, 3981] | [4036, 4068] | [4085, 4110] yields 2.32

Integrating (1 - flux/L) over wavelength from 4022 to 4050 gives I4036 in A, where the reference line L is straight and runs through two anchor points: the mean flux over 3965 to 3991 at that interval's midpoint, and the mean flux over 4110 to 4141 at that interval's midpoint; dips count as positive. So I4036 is 2.0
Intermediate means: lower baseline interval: 1.31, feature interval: 1.19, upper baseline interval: 1.23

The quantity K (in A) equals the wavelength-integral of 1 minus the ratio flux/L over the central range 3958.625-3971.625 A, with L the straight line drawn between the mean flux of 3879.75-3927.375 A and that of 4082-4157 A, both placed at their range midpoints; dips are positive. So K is 0.39 A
